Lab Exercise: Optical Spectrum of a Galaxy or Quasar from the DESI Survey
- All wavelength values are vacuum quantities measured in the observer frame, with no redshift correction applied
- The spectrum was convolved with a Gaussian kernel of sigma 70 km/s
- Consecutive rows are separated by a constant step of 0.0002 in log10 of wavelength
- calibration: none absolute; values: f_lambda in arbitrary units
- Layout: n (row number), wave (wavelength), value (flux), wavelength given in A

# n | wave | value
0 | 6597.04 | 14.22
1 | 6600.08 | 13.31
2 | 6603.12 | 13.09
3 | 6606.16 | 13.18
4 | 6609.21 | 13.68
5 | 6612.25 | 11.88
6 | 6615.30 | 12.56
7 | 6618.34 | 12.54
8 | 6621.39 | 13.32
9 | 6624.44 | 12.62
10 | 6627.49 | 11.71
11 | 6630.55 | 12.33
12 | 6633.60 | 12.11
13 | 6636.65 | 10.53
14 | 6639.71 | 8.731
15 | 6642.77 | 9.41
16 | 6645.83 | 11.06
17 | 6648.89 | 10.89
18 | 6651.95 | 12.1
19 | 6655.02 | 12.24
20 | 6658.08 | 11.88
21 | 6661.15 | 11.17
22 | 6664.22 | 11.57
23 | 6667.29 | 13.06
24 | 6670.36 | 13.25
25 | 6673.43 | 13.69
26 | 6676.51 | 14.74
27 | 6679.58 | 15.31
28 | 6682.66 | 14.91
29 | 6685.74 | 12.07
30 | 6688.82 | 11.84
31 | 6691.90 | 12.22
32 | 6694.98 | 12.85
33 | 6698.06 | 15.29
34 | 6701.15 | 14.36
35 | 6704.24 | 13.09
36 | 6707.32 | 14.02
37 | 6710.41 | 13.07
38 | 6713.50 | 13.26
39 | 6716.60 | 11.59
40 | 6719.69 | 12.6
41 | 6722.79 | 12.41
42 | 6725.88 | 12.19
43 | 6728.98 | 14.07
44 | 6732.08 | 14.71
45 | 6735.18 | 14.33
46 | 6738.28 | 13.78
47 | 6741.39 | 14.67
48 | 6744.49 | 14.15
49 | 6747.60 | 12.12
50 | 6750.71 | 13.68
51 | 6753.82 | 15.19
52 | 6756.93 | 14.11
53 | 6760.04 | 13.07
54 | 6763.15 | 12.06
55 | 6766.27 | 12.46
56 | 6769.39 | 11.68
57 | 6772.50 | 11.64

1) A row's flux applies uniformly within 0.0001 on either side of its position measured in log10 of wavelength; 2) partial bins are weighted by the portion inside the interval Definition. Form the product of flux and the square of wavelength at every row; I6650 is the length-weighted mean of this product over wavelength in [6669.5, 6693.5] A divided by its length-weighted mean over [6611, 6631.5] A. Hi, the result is 1.1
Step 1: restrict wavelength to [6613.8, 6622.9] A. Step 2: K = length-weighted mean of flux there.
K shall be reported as 12.8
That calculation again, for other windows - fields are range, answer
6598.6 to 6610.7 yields 13.3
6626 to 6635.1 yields 12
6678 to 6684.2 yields 15.1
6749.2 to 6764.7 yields 13.6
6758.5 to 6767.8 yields 12.5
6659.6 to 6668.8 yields 11.9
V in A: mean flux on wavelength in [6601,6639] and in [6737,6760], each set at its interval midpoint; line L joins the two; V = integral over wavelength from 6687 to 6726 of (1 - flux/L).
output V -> 1.2 A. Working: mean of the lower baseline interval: 12.4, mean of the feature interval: 13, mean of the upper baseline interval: 13.9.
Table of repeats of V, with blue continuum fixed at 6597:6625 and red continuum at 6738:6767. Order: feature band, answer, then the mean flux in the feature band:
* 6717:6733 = 0.5 A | 13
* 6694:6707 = -0.6 A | 14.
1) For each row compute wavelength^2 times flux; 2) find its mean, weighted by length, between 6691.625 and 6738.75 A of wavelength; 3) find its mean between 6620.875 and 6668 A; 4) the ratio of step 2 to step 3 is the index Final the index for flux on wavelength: 1.19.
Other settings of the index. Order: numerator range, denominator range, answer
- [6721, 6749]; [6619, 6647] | 1.24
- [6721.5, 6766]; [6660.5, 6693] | 1.05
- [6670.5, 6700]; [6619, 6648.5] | 1.22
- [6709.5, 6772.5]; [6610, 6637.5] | 1.12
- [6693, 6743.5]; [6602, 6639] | 1.13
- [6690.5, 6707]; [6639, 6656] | 1.28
